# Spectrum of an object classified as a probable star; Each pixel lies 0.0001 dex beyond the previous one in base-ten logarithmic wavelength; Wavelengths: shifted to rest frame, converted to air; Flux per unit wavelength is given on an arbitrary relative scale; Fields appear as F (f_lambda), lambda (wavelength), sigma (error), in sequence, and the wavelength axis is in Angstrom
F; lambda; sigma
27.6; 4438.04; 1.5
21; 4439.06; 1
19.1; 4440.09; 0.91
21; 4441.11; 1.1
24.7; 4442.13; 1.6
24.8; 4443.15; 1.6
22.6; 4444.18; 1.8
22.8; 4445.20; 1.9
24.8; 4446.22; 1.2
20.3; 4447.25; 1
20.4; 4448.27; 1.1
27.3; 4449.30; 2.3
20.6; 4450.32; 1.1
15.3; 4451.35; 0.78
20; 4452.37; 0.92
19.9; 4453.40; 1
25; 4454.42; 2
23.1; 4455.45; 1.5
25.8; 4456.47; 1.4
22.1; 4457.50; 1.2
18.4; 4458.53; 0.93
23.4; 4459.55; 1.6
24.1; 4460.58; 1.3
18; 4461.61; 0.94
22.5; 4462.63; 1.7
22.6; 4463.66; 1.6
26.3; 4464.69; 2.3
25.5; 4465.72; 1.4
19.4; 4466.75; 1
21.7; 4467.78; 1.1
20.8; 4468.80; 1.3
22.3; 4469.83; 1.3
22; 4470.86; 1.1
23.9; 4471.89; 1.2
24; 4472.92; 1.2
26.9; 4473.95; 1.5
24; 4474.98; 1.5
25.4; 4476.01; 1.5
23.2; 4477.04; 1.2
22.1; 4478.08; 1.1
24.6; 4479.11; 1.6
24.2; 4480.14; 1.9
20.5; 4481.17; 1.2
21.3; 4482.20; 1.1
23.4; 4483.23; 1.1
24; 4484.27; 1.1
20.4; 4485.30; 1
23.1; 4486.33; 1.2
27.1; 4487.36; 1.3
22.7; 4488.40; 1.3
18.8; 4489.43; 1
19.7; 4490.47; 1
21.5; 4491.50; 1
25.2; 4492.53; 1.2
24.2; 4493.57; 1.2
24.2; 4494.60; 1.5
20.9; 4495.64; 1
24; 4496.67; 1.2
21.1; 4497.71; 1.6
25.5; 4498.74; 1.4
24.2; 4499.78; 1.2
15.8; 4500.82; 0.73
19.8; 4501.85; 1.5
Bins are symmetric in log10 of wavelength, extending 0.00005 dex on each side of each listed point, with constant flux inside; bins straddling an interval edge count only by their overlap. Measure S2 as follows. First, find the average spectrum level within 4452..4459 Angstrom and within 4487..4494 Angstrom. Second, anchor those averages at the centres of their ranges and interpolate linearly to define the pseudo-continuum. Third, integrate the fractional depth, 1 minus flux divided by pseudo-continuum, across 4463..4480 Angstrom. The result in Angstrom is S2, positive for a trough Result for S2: -0.8 Angstrom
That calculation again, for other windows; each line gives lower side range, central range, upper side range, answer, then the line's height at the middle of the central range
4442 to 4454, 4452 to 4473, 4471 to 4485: 0.3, 22.7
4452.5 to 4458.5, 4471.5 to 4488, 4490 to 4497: -0.6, 22.7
